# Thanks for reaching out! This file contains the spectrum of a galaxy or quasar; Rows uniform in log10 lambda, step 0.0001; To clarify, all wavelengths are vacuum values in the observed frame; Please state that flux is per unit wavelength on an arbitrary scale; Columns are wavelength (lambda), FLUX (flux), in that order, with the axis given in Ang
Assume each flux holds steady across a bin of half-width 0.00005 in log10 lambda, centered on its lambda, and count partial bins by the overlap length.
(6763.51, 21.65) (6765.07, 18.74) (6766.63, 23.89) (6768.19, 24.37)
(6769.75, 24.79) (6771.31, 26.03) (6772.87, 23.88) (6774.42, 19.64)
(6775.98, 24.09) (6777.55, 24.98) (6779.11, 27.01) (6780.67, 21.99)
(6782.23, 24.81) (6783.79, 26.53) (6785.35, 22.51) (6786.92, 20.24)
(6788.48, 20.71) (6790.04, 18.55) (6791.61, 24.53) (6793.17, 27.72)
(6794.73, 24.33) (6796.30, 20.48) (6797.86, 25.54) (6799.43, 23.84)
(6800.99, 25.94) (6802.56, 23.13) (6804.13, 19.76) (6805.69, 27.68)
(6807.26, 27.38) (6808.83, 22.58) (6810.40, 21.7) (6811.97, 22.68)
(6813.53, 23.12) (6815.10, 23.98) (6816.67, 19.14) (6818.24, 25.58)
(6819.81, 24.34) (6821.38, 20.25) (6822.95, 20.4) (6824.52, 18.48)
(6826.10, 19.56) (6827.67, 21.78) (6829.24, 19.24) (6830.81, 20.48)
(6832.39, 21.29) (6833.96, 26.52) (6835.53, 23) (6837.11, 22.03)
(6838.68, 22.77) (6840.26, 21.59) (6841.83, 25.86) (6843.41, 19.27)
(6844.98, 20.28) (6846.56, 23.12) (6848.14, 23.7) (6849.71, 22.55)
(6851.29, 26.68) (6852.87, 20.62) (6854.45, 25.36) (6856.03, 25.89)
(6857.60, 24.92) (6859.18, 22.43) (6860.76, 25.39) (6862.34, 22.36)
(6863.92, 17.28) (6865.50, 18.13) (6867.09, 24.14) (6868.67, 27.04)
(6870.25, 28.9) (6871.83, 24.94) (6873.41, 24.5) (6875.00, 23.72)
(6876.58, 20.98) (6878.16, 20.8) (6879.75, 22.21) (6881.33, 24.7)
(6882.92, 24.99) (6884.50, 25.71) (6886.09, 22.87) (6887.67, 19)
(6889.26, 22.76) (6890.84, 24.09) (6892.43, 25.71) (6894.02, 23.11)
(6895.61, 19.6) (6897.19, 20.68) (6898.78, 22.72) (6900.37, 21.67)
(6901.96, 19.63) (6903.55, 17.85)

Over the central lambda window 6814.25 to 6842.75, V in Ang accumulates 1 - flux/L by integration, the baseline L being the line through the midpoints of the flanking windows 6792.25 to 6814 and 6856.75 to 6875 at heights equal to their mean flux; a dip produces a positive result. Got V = 2.22 Ang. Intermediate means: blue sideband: 24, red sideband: 23.7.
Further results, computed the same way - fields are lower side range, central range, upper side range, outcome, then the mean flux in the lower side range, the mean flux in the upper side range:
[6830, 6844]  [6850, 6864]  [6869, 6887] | -0.3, 22.6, 24.1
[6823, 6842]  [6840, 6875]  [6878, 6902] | -2.1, 21.7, 22.6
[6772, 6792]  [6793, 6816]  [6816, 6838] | -1.6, 23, 21.6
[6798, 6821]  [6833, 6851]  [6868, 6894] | 0.7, 23.6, 23.9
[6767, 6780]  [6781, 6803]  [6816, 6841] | -0.1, 24.3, 21.7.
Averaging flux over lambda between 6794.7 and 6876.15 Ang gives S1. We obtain 23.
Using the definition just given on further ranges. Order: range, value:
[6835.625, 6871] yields 23.2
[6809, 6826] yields 21.9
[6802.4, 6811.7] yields 23.7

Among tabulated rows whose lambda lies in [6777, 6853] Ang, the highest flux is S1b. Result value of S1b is 27.72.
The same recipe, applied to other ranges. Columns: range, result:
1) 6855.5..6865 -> 25.89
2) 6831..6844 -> 26.52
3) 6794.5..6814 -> 27.68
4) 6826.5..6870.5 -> 28.9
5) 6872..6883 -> 24.99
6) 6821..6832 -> 21.78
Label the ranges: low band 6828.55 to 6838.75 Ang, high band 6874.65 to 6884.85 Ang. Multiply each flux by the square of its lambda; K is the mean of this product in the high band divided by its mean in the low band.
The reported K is 1.1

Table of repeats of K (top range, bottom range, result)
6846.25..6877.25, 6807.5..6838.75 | 1.09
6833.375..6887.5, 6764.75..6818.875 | 1.01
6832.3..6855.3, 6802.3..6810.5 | 0.97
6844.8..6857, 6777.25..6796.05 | 1.03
